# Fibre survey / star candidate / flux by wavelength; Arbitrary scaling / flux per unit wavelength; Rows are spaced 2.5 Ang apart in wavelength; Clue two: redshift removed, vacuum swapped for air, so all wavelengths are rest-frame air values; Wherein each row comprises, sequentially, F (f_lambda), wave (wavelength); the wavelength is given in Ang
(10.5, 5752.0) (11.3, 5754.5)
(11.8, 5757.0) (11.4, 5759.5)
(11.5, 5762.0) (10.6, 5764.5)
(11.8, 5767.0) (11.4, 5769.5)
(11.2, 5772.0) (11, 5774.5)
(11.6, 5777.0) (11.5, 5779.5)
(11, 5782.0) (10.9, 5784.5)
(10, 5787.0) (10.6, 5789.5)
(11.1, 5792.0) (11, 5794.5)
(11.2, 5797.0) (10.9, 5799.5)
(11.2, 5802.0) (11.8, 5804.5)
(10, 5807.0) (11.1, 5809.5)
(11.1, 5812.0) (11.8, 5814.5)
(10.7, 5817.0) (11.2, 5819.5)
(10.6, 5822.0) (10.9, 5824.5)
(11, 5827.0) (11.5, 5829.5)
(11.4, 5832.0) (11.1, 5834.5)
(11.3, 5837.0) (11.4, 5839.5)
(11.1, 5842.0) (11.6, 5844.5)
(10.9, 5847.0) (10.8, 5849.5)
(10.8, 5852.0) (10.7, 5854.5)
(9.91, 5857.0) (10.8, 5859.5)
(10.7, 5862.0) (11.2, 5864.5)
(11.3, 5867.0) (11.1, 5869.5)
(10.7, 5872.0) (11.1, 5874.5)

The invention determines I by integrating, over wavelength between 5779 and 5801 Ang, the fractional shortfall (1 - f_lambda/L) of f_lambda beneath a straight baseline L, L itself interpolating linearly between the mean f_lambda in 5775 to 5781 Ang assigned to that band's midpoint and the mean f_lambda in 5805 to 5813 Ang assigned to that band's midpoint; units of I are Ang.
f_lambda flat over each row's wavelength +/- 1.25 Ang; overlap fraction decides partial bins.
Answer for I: 0.6 Ang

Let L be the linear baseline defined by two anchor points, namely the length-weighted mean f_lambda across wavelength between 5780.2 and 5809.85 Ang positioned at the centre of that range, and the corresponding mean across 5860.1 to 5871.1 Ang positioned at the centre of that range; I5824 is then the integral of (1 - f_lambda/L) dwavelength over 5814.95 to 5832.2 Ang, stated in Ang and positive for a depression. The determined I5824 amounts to -0.1 Ang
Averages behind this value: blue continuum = 10.9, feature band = 11.1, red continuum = 11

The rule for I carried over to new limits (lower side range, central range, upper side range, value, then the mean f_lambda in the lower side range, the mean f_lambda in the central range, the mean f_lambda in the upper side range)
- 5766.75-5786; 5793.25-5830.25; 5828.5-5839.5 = 0.8 Ang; 11.3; 11.1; 11.3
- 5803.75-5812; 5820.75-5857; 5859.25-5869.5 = -0.2 Ang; 10.9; 11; 11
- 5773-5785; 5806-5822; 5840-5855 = 0.2 Ang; 11.2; 11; 11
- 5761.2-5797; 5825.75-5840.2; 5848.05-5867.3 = -0.6 Ang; 11.1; 11.3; 10.8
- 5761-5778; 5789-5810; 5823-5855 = 0.4 Ang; 11.3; 11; 11.1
